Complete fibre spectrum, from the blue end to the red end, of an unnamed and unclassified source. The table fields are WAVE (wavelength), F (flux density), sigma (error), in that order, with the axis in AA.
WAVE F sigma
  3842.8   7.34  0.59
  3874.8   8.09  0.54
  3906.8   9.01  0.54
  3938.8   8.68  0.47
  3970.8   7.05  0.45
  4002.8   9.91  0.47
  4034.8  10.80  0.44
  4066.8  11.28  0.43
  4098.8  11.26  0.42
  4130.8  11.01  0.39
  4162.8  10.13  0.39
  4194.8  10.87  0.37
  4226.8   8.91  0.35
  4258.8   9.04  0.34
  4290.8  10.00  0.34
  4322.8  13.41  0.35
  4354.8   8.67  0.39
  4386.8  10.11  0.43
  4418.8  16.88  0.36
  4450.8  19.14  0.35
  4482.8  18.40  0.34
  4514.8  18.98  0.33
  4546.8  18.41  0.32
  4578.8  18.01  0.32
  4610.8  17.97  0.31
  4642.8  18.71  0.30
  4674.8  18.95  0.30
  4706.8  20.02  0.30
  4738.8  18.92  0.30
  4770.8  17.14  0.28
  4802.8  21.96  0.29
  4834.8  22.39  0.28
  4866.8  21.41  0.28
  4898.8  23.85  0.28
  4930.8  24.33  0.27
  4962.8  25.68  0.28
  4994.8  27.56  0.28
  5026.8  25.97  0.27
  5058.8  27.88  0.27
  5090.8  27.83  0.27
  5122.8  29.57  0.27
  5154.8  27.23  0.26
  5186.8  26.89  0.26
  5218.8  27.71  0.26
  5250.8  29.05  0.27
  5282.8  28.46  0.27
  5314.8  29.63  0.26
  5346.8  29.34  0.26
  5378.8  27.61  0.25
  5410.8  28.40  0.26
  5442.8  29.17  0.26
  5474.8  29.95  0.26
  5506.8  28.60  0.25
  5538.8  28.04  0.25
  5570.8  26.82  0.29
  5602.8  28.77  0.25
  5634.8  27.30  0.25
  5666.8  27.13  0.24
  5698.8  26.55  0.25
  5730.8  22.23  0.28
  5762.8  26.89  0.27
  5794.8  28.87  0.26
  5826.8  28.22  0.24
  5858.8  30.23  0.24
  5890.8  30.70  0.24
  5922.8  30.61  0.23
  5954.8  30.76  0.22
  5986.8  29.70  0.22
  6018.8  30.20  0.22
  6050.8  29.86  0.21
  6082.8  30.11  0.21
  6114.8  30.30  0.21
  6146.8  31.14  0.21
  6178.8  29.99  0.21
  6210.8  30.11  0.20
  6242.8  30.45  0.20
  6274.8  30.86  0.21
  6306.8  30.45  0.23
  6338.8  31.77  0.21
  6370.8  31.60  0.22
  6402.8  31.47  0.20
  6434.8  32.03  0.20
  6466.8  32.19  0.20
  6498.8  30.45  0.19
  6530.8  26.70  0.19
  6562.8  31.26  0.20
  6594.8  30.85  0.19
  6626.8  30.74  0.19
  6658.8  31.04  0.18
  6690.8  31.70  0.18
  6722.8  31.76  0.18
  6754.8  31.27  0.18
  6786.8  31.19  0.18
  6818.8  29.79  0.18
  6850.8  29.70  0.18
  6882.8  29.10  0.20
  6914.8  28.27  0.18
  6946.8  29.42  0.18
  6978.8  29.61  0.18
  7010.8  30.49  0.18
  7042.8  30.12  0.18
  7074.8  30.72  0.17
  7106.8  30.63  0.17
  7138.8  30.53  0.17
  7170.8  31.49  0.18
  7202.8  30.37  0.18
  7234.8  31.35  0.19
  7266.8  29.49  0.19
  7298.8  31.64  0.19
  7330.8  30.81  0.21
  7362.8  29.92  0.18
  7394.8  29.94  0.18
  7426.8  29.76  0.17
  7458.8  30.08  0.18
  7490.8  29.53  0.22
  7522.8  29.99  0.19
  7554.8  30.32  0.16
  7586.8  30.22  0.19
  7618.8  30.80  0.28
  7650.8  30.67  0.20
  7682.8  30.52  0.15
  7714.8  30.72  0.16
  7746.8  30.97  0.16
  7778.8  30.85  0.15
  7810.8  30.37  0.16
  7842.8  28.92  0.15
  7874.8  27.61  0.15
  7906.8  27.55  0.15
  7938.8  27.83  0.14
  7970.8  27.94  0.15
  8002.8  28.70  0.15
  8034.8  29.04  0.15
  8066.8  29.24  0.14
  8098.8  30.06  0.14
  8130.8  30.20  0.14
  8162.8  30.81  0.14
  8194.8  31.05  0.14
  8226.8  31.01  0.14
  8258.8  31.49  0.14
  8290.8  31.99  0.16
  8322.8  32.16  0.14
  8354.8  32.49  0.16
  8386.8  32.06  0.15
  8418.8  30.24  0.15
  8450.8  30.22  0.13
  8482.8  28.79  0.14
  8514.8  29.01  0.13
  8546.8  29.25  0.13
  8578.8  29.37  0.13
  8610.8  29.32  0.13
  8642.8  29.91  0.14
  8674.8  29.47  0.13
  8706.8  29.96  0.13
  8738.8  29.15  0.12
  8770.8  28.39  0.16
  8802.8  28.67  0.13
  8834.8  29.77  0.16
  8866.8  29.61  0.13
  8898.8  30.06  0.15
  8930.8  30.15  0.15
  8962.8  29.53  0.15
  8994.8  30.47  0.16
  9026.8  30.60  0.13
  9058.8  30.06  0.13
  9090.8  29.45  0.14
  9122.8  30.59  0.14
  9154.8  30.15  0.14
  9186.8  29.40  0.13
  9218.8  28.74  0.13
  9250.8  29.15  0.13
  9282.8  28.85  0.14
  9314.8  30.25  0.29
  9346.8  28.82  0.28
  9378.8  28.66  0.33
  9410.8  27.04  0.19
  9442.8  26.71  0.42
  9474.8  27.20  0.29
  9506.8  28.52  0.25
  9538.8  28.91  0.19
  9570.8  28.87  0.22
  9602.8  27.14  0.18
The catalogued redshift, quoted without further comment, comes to 0.107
